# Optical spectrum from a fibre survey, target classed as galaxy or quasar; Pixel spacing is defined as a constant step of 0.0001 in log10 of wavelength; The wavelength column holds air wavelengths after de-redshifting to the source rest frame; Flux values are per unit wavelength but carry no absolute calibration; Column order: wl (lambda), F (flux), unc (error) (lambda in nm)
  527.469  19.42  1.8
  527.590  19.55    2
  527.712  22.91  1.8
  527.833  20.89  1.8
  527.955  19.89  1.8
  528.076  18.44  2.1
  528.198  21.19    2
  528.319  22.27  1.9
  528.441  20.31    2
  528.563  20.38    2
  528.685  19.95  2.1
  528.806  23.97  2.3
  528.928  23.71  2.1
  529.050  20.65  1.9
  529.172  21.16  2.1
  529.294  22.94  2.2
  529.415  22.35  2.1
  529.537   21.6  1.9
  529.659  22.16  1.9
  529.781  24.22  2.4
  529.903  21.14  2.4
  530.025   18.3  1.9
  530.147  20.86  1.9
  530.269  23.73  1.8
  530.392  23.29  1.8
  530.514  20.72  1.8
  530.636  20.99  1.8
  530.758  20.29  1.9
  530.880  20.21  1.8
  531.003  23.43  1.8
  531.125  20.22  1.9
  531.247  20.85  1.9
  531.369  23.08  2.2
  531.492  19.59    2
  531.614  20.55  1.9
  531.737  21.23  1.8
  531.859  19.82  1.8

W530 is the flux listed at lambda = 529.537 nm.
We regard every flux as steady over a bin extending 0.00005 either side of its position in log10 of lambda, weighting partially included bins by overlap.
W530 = 21.6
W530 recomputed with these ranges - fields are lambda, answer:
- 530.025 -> 18.3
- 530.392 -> 23.29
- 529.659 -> 22.16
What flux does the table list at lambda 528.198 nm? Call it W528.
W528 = 21.19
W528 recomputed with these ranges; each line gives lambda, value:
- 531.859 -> 19.82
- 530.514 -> 20.72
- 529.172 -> 21.16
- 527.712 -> 22.91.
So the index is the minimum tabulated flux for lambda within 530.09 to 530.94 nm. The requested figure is 20.21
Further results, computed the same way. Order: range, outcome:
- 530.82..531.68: 19.59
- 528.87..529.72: 20.65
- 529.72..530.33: 18.3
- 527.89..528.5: 18.44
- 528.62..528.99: 19.95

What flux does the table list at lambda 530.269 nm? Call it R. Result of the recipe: 23.73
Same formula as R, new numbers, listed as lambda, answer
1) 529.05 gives 20.65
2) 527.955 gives 19.89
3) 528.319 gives 22.27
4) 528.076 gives 18.44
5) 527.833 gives 20.89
